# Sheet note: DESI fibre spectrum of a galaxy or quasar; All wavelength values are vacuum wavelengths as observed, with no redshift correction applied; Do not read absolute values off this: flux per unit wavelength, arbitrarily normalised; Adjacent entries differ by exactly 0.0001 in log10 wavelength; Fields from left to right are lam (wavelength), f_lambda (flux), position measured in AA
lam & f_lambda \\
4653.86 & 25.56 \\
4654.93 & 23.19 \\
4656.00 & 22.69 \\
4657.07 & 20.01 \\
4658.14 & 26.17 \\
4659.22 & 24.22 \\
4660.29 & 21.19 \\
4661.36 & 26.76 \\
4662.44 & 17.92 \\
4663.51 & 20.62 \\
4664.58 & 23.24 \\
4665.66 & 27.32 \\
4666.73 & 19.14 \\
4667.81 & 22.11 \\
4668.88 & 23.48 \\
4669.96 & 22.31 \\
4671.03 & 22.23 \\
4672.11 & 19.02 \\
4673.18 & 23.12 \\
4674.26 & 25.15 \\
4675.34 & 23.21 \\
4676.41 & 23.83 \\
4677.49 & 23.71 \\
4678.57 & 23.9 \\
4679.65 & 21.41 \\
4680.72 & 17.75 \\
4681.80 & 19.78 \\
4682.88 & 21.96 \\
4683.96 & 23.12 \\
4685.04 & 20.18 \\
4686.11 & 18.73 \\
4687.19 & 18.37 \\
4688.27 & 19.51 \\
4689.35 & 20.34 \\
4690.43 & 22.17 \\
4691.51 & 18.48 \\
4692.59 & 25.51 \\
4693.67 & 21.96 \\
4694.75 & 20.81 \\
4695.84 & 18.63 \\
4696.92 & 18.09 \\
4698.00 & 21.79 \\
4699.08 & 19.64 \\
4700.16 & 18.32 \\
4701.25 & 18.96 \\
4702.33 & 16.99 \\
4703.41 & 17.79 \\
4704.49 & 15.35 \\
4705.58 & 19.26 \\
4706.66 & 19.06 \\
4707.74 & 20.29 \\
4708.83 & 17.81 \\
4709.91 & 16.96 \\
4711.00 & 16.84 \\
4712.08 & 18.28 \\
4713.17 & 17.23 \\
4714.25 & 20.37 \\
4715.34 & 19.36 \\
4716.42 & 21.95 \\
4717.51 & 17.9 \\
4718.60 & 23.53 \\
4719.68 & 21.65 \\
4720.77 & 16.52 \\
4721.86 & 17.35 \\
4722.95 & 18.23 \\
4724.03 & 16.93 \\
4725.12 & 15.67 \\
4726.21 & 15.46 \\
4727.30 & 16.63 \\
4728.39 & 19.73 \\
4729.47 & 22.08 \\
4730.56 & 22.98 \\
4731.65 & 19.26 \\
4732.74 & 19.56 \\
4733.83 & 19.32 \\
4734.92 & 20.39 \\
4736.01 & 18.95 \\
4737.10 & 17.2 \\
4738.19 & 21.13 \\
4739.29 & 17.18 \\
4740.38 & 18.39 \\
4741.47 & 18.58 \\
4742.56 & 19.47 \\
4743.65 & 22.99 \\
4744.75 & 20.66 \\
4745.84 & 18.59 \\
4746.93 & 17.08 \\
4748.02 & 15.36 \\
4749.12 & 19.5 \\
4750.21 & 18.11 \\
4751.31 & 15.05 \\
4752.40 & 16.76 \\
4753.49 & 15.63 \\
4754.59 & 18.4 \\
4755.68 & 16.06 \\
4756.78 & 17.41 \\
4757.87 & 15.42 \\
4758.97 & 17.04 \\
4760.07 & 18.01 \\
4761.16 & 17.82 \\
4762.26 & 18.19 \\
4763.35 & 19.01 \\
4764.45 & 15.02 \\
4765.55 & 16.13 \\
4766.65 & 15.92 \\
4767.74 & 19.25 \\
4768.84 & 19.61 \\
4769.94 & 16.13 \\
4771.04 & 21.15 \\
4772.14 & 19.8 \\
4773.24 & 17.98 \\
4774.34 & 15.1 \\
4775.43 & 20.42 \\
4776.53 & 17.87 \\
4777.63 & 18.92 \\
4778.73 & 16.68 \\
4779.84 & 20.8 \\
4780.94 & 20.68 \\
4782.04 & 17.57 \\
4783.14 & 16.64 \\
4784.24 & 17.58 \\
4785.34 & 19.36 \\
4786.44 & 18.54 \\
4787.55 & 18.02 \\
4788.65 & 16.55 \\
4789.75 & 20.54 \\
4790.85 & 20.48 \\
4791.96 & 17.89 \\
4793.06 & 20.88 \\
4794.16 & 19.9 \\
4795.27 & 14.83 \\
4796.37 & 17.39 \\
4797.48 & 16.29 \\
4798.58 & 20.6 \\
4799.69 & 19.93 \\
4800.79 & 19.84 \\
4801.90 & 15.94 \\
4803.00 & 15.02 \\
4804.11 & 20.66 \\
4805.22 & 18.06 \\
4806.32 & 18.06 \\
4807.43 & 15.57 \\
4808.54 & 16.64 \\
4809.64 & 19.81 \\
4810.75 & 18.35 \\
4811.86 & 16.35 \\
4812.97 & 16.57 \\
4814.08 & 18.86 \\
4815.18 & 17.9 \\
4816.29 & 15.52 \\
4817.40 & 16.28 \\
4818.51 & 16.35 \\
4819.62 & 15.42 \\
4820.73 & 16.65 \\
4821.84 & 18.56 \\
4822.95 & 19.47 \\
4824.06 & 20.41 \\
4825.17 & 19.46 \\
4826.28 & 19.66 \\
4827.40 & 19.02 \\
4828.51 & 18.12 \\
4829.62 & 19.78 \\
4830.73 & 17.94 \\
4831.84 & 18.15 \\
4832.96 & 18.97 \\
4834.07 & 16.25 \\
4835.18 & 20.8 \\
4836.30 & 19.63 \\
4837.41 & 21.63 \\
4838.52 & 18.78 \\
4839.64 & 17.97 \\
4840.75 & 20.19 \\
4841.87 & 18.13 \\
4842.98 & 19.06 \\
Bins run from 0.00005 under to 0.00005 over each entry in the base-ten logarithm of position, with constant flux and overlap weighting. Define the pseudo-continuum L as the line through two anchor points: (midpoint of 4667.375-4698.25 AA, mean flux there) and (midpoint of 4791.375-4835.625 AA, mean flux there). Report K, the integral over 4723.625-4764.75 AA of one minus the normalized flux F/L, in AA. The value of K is 3.4 AA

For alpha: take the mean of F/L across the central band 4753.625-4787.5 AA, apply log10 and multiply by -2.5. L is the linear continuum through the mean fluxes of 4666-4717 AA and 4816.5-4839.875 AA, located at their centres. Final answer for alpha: 0.08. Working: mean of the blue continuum 20.3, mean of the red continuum 18.5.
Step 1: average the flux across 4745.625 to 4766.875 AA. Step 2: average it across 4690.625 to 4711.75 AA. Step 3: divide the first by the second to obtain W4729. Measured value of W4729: 0.89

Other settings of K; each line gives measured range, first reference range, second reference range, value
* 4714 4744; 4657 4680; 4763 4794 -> 1.7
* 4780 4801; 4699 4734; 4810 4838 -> -0.3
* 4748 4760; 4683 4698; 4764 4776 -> 1.0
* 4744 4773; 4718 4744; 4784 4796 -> 1.9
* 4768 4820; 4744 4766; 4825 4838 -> 0.4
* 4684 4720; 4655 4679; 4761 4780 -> 2.9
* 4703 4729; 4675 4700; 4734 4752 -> 1.9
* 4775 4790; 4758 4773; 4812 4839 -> -0.5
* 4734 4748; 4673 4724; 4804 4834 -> 0.1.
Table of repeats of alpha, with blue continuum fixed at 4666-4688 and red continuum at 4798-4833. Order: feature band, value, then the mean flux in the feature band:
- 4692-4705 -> 0.09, 19.5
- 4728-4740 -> 0.02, 19.8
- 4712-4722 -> 0.06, 19.5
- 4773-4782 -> 0.03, 18.5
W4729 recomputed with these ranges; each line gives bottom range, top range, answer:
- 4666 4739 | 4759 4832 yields 0.91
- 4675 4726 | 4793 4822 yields 0.89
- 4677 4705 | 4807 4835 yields 0.89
